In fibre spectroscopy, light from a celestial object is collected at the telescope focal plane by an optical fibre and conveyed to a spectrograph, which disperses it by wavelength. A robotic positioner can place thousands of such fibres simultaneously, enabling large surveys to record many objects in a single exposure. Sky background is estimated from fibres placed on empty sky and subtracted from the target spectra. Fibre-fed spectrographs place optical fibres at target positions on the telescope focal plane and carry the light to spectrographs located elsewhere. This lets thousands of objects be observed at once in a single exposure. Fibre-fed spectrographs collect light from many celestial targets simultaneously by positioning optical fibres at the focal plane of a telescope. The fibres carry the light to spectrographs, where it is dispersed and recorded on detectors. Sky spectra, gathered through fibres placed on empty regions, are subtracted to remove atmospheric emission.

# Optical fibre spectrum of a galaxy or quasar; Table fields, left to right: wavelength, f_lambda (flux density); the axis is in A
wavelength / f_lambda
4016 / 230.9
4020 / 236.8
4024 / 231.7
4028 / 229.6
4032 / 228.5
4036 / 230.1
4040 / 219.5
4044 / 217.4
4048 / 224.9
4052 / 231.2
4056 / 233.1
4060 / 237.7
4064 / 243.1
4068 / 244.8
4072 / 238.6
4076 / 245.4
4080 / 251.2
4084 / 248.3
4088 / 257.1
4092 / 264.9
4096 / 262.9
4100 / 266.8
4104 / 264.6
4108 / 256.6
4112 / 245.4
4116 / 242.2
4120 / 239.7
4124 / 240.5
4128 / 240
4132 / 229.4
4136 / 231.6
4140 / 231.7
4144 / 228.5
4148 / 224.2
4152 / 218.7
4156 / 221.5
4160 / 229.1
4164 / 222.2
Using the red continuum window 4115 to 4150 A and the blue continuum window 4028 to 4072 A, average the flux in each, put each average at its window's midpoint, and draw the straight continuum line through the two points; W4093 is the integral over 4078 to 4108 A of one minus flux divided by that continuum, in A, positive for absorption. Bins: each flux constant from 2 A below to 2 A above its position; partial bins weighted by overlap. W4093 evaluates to -3.4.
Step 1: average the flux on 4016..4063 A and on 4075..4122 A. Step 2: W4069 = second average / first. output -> 1.11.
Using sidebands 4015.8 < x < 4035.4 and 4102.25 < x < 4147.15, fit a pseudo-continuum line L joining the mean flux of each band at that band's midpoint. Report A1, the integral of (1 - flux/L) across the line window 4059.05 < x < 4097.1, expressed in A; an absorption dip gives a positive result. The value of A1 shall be -2.1 A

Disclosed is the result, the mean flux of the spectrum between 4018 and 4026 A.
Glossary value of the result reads 234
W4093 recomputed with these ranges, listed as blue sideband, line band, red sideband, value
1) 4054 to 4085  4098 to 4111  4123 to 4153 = -1.4 A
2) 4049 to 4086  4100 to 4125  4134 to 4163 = -1.8 A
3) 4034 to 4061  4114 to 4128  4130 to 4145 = -0.7 A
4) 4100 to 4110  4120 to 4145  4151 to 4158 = 0.5 A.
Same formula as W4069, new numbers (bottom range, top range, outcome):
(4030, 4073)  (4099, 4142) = 1.05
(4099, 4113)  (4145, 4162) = 0.86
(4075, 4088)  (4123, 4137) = 0.94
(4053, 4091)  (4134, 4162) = 0.93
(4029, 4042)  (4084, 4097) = 1.15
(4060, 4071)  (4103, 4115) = 1.05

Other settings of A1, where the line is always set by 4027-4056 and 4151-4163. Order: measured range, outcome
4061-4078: -1.29 A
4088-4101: -2.23 A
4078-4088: -1.15 A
